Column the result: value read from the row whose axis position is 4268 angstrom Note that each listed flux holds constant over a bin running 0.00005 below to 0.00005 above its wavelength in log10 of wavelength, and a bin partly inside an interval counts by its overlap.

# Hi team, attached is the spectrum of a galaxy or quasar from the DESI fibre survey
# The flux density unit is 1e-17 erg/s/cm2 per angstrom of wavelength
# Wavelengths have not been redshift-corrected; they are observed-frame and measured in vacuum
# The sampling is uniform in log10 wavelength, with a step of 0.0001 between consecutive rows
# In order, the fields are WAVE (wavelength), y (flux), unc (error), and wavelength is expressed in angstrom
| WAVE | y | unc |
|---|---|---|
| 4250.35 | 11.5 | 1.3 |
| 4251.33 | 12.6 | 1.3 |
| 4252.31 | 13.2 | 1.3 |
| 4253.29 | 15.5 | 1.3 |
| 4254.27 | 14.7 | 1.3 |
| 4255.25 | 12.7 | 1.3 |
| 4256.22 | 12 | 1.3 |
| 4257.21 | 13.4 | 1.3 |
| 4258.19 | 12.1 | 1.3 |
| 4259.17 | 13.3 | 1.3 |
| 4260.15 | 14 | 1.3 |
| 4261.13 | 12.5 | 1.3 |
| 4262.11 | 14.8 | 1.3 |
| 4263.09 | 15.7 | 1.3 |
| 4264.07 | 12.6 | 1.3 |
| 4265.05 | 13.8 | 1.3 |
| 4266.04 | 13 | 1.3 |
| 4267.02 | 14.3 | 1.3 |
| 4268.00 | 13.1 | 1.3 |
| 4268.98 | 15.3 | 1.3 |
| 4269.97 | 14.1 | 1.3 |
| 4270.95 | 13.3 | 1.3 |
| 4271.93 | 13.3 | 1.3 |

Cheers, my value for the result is 13.1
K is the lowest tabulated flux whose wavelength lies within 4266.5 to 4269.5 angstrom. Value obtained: 13.1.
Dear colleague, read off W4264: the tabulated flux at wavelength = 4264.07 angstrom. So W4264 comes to 12.6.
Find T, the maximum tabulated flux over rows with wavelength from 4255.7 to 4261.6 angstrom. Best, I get 14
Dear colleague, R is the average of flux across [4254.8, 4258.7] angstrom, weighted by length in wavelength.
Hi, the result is 12.6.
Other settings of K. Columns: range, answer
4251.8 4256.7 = 12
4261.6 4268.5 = 12.6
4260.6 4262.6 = 12.5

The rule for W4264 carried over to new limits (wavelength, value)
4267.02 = 14.3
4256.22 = 12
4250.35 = 11.5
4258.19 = 12.1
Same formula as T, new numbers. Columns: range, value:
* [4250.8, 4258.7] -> 15.5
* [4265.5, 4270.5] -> 15.3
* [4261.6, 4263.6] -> 15.7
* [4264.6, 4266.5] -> 13.8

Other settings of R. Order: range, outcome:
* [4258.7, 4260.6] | 13.7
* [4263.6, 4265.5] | 13.2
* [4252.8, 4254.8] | 15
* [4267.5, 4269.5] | 14.2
